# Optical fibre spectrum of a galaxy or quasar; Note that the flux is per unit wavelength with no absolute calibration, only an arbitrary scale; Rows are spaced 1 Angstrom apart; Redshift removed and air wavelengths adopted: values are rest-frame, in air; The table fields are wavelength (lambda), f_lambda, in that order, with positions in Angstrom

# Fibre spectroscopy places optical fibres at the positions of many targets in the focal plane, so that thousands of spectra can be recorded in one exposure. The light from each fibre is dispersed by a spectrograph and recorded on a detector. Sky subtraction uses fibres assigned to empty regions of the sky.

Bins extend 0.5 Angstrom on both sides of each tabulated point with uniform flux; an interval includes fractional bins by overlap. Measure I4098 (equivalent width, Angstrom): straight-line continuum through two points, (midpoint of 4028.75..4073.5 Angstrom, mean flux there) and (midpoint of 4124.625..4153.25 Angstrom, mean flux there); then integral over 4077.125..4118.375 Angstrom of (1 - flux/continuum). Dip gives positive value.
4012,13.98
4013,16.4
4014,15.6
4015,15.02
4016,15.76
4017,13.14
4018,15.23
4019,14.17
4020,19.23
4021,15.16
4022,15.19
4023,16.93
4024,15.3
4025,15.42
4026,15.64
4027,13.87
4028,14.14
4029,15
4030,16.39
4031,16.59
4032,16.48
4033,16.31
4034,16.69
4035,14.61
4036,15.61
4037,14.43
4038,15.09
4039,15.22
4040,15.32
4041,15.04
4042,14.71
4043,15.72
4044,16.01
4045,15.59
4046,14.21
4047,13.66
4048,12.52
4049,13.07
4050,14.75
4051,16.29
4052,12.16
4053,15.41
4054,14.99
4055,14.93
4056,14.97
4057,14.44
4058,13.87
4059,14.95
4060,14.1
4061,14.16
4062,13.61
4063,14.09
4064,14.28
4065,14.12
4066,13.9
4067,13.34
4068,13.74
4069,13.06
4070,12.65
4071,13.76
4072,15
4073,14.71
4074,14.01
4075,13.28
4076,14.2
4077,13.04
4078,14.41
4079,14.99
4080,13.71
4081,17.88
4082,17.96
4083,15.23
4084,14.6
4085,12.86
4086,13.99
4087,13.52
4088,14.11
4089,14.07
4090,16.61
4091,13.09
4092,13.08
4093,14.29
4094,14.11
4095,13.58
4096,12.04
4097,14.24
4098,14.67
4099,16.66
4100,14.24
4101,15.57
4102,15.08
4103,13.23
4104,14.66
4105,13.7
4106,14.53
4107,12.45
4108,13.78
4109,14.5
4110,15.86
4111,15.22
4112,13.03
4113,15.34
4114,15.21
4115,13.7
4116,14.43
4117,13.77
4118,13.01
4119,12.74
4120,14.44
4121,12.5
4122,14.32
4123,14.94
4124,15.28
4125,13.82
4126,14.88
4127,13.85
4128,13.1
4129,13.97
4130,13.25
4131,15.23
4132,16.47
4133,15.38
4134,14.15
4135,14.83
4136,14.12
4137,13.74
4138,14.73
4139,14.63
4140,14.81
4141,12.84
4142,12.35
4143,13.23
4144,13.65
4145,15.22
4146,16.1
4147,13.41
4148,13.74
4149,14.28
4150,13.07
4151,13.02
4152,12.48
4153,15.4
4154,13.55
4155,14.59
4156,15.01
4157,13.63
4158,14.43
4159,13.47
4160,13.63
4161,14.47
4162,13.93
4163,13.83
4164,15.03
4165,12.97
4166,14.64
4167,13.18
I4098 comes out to -0.1 Angstrom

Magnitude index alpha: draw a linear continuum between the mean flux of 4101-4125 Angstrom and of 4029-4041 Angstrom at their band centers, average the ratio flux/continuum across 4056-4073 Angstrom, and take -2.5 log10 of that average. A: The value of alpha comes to 0.082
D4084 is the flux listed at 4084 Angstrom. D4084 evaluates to 14.6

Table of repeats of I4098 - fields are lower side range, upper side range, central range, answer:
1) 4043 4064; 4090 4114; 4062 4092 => 0.21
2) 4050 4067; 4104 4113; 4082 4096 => 0.13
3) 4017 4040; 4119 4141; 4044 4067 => 1.38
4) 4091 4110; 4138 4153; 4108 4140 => -0.77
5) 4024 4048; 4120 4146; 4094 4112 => 0.30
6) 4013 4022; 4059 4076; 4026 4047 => -0.64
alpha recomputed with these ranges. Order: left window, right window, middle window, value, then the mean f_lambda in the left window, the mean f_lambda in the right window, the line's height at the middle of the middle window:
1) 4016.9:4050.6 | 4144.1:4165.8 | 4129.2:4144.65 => 0.000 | 15.2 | 14.1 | 14.2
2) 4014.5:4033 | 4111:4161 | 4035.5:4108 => 0.040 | 15.5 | 14.1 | 14.9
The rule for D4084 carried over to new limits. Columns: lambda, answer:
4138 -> 14.73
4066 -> 13.9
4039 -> 15.22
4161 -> 14.47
